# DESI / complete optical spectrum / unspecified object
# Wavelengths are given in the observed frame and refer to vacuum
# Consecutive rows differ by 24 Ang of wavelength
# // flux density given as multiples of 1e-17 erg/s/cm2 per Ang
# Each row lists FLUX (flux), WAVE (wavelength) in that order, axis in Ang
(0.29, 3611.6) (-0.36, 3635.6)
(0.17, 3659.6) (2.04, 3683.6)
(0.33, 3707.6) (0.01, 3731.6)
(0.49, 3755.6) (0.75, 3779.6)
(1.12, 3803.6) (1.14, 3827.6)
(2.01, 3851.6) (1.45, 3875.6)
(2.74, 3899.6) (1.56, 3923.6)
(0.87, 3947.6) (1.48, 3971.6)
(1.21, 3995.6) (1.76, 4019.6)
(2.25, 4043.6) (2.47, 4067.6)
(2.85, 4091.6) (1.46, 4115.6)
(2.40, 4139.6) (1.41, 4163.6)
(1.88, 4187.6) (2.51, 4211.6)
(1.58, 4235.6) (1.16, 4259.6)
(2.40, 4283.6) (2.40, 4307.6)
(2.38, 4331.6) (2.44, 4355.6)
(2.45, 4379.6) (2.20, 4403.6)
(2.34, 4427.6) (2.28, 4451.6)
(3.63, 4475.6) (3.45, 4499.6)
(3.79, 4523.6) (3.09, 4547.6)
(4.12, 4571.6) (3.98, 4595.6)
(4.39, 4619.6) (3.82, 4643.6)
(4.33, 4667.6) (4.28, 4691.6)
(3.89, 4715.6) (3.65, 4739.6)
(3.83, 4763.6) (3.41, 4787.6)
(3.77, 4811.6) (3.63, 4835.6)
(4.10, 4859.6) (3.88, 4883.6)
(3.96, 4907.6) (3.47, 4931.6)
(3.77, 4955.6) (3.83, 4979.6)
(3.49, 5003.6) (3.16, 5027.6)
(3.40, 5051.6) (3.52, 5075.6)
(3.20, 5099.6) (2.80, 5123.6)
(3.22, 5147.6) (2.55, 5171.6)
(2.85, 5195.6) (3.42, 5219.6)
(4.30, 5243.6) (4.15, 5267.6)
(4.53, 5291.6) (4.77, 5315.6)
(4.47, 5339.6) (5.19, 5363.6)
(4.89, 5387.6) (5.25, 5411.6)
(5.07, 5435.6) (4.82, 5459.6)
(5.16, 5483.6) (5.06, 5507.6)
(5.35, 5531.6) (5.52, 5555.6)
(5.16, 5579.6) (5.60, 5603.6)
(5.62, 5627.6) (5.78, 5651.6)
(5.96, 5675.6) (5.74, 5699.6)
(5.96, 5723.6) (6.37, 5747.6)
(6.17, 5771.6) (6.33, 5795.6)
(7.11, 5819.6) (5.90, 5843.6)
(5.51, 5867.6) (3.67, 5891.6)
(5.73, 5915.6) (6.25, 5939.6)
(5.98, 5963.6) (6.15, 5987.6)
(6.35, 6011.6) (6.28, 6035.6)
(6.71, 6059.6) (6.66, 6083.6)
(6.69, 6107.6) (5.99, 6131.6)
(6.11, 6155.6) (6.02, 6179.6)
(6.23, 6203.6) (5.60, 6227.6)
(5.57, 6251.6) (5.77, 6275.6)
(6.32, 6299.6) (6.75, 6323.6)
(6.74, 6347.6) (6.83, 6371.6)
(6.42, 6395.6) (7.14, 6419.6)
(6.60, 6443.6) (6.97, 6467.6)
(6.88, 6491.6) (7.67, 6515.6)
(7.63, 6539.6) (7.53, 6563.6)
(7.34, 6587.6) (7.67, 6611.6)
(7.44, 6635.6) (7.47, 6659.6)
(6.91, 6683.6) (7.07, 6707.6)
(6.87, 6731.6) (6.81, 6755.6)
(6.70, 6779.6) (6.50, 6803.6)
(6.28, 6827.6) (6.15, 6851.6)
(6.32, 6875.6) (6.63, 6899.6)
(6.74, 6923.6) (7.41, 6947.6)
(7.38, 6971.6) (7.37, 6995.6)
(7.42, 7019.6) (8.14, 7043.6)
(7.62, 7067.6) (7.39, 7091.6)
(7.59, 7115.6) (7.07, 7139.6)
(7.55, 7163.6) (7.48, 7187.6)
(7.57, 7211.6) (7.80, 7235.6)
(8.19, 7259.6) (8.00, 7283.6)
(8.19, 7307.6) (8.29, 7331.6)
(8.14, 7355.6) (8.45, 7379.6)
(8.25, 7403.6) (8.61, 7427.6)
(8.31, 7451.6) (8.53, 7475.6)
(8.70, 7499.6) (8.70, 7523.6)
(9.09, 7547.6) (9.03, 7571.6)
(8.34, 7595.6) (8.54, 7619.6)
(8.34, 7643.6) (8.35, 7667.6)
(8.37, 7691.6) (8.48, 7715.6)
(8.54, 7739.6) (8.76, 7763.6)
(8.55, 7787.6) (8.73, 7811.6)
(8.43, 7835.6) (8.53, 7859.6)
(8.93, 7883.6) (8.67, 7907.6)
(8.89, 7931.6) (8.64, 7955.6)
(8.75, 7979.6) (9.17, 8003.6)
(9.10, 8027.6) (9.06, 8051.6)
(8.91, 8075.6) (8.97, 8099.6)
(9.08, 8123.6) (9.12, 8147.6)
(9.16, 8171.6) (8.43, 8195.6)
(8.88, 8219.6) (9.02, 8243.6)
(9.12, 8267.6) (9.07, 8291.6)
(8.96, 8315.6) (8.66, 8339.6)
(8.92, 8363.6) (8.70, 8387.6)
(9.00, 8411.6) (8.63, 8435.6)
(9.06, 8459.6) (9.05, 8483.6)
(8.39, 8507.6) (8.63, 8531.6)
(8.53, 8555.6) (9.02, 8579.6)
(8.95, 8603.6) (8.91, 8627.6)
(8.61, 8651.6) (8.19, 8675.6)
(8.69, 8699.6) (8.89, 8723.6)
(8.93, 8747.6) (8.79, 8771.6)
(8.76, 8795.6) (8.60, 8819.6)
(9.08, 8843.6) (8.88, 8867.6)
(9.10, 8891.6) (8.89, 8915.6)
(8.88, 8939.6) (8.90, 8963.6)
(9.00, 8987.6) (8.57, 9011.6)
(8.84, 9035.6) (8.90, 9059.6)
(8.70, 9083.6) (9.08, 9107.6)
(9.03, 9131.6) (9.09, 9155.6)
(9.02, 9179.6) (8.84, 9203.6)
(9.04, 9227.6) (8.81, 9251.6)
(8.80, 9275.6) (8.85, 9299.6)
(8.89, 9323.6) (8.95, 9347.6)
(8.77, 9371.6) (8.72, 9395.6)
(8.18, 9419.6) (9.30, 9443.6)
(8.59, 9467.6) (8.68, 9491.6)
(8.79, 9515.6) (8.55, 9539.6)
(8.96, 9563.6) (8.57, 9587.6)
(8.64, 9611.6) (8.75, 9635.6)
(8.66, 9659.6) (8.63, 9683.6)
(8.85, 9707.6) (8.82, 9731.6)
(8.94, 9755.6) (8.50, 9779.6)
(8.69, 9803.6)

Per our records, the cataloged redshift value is 0.000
